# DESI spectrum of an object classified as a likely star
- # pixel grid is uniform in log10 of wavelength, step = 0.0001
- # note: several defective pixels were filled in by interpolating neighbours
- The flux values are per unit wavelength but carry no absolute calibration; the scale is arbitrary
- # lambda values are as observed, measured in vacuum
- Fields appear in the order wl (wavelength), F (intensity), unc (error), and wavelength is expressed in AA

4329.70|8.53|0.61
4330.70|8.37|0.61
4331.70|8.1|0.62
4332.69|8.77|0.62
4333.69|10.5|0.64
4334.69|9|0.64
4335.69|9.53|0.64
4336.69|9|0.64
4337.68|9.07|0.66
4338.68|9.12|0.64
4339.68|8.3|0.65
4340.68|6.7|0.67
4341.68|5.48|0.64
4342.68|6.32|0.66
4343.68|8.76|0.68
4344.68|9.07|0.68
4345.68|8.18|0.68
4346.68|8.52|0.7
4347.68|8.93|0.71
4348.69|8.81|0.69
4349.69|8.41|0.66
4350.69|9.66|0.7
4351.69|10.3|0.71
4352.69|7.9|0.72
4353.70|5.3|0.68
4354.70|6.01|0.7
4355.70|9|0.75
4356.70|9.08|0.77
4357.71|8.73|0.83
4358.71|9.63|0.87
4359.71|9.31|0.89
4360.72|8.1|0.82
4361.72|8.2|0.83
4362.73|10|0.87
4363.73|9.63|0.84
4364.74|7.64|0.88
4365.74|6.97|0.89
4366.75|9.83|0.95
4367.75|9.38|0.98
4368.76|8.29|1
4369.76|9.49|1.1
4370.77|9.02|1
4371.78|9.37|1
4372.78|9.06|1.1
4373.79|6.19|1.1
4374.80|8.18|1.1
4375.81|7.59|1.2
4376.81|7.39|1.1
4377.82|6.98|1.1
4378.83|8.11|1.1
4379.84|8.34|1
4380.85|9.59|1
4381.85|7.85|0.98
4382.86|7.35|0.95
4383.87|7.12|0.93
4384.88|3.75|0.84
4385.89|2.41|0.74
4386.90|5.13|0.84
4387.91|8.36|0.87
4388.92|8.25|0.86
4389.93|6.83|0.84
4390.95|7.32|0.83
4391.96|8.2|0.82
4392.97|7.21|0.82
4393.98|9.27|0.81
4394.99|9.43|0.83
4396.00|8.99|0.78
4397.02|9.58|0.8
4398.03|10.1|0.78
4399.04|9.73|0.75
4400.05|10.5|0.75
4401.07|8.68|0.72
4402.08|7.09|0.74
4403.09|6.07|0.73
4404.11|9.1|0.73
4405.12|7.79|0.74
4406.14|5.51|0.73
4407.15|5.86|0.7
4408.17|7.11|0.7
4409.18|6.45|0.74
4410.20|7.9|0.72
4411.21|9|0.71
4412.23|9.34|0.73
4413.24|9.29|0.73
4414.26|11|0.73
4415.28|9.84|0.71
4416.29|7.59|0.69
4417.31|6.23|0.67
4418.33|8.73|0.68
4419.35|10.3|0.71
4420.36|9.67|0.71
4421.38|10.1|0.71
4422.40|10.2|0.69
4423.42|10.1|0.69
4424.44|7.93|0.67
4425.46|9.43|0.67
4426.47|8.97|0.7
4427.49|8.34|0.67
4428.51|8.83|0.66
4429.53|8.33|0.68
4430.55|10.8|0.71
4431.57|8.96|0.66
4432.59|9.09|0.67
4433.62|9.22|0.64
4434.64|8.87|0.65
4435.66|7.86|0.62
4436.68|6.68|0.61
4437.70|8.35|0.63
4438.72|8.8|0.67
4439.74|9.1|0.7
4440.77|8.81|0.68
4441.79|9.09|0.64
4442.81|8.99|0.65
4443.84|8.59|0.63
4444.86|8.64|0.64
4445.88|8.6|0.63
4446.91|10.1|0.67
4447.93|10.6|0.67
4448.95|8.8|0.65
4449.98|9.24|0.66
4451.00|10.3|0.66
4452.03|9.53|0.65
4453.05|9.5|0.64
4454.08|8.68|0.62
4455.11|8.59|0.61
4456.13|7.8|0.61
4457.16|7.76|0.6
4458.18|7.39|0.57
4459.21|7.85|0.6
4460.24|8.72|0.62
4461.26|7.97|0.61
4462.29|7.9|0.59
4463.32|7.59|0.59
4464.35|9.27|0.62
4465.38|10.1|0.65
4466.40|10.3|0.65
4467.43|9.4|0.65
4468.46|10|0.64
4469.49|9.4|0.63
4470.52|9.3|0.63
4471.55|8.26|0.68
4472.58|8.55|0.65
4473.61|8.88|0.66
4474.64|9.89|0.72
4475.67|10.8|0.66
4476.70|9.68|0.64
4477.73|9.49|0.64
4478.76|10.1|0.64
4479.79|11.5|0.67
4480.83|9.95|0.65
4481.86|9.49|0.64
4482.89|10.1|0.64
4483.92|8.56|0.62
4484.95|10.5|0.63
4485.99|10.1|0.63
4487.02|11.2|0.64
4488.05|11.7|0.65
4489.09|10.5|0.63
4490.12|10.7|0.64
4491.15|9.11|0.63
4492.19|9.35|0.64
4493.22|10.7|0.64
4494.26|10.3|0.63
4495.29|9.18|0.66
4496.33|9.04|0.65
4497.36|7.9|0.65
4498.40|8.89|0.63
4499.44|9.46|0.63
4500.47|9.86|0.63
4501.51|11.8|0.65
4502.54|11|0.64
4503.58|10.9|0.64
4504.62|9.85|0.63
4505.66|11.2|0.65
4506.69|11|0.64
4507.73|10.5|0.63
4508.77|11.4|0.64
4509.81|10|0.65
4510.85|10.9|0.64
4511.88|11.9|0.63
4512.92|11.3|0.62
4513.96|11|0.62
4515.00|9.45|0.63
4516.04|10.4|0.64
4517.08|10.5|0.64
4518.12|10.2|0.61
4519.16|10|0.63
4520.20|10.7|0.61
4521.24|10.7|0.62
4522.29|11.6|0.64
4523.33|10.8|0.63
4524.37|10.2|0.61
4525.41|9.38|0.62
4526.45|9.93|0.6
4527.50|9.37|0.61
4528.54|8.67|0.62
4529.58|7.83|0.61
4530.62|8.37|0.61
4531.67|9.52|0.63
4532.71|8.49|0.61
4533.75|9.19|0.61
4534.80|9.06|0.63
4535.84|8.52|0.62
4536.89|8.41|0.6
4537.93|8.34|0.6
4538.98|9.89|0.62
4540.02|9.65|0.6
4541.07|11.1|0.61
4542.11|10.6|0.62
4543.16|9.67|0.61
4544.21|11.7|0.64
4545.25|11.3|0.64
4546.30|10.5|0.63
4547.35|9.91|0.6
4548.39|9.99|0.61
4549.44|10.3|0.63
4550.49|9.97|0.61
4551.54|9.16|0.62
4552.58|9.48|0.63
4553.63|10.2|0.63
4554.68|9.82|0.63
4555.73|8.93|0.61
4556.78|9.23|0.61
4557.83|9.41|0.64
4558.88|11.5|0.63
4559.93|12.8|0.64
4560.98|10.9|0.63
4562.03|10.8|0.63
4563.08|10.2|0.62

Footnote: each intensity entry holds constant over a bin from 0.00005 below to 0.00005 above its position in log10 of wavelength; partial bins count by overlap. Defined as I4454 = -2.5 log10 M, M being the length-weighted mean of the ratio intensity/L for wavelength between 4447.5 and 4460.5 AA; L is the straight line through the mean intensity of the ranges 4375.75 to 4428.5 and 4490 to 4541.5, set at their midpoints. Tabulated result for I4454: 0.02 mag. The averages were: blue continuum 8.15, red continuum 9.94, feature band 8.82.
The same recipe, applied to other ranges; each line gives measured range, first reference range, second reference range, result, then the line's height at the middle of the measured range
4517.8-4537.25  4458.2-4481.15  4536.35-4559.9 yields 0.033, 9.82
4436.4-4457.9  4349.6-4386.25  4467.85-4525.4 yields 0.057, 9.38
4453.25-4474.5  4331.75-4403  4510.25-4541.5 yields 0.061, 9.22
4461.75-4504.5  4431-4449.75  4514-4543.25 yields -0.059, 9.25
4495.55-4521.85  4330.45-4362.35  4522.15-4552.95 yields -0.097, 9.49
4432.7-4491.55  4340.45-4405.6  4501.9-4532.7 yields 0.025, 9.45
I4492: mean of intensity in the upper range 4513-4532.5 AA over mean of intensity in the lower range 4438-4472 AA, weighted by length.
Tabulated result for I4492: 1.11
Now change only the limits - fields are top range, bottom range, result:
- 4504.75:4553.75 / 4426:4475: 1.13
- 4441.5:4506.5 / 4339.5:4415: 1.17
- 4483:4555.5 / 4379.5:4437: 1.21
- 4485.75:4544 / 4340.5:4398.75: 1.24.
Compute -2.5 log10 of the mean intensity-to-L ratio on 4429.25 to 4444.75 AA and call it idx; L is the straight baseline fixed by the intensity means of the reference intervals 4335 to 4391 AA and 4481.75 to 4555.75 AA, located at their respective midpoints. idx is 0.03 mag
